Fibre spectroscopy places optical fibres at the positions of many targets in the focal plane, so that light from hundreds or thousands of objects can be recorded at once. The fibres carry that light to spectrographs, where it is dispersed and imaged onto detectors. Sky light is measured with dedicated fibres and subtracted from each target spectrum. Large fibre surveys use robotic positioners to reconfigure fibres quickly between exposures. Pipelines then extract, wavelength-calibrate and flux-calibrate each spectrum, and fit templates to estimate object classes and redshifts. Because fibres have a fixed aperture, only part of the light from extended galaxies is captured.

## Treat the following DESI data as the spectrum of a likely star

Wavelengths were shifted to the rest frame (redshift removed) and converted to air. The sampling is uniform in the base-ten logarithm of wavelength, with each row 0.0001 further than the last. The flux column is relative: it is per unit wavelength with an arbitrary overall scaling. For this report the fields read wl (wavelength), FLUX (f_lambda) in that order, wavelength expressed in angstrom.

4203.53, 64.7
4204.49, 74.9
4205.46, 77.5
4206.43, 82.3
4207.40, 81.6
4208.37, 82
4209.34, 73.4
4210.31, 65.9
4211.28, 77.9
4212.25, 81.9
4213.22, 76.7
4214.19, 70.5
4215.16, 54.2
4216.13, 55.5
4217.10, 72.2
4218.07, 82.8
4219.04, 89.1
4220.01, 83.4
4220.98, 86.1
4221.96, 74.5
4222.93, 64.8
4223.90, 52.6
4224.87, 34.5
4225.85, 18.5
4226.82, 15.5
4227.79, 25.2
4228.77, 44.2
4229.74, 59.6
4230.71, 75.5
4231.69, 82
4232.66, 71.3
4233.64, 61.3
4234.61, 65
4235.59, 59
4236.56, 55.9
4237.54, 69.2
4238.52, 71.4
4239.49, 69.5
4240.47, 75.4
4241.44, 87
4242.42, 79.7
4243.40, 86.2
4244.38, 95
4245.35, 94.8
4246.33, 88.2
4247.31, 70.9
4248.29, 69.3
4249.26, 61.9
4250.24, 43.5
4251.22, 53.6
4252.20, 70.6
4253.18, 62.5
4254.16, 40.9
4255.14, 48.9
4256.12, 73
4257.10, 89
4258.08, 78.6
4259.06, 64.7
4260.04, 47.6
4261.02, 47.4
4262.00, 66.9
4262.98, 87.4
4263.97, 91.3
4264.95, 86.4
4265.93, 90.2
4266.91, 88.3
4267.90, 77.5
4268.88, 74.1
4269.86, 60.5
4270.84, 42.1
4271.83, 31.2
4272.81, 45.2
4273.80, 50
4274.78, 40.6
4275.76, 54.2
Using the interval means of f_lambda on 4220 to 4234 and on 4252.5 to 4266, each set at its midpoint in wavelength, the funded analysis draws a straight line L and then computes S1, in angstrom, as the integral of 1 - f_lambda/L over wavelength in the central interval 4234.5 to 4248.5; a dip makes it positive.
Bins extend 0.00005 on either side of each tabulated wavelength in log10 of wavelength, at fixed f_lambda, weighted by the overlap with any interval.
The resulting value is -3.3 angstrom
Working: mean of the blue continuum 55.6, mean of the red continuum 69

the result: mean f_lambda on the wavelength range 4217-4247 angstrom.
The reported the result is 67.4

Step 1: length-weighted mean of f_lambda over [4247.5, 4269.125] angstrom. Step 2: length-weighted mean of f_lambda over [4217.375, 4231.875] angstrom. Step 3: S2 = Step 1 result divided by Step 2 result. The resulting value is 1.2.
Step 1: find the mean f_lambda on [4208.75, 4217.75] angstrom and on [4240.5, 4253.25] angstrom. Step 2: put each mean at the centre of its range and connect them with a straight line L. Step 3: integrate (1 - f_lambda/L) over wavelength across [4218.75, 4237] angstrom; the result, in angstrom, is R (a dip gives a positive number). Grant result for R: 3.4 angstrom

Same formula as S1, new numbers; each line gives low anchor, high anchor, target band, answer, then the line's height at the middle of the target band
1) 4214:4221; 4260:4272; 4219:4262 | 4.4 angstrom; 72.1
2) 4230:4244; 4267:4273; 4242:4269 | -3.6 angstrom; 64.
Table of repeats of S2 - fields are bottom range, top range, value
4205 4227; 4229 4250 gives 1.07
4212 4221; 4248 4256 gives 0.76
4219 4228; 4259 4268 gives 1.40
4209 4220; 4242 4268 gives 0.99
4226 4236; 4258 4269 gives 1.37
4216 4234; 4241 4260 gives 1.17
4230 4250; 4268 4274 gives 0.71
